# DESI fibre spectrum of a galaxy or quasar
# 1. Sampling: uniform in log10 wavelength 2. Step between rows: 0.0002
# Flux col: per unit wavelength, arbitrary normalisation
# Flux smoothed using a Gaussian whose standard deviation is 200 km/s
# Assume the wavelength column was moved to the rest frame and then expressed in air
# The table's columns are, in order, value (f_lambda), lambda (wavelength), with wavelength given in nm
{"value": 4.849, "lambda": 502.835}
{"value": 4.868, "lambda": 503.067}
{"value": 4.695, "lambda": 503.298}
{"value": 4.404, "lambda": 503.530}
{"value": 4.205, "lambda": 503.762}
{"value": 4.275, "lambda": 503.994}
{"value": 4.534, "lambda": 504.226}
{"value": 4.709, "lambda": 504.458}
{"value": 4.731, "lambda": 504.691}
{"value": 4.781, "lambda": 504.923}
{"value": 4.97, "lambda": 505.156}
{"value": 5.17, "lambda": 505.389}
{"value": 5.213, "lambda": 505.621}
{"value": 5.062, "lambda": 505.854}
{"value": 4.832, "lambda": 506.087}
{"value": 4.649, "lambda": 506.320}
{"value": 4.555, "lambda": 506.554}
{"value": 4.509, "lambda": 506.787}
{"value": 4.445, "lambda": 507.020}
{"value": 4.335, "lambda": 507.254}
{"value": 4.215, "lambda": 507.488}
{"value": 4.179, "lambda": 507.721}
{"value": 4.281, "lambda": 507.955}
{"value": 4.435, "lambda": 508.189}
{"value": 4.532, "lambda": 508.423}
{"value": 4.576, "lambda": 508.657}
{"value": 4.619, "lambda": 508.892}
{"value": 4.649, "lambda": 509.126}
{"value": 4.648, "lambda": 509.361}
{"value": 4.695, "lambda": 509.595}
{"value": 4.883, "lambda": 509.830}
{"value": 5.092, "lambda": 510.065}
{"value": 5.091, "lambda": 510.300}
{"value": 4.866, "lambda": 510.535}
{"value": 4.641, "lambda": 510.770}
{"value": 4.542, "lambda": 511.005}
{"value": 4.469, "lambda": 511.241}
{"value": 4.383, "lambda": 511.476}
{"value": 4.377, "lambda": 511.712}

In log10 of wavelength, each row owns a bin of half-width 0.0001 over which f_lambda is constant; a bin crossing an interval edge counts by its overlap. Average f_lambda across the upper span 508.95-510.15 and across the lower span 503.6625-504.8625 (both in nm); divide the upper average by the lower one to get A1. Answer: 1.1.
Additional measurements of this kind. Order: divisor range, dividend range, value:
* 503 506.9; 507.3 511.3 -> 0.98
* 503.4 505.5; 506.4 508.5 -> 0.95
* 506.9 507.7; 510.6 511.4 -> 1.06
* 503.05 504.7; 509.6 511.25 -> 1.06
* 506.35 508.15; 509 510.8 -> 1.10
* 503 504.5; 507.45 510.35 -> 1.02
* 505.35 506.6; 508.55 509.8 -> 0.95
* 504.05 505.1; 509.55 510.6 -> 1.06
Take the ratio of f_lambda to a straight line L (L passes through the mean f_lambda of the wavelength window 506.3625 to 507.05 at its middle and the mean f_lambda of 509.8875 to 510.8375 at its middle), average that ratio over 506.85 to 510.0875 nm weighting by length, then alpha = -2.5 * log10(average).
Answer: 0.05 mag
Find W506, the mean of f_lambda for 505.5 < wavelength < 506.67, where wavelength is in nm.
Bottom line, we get 4.86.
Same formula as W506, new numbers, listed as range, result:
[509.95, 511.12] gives 4.85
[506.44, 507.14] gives 4.5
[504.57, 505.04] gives 4.75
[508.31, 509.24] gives 4.59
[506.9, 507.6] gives 4.33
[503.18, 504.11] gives 4.4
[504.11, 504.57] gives 4.62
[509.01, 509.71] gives 4.66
